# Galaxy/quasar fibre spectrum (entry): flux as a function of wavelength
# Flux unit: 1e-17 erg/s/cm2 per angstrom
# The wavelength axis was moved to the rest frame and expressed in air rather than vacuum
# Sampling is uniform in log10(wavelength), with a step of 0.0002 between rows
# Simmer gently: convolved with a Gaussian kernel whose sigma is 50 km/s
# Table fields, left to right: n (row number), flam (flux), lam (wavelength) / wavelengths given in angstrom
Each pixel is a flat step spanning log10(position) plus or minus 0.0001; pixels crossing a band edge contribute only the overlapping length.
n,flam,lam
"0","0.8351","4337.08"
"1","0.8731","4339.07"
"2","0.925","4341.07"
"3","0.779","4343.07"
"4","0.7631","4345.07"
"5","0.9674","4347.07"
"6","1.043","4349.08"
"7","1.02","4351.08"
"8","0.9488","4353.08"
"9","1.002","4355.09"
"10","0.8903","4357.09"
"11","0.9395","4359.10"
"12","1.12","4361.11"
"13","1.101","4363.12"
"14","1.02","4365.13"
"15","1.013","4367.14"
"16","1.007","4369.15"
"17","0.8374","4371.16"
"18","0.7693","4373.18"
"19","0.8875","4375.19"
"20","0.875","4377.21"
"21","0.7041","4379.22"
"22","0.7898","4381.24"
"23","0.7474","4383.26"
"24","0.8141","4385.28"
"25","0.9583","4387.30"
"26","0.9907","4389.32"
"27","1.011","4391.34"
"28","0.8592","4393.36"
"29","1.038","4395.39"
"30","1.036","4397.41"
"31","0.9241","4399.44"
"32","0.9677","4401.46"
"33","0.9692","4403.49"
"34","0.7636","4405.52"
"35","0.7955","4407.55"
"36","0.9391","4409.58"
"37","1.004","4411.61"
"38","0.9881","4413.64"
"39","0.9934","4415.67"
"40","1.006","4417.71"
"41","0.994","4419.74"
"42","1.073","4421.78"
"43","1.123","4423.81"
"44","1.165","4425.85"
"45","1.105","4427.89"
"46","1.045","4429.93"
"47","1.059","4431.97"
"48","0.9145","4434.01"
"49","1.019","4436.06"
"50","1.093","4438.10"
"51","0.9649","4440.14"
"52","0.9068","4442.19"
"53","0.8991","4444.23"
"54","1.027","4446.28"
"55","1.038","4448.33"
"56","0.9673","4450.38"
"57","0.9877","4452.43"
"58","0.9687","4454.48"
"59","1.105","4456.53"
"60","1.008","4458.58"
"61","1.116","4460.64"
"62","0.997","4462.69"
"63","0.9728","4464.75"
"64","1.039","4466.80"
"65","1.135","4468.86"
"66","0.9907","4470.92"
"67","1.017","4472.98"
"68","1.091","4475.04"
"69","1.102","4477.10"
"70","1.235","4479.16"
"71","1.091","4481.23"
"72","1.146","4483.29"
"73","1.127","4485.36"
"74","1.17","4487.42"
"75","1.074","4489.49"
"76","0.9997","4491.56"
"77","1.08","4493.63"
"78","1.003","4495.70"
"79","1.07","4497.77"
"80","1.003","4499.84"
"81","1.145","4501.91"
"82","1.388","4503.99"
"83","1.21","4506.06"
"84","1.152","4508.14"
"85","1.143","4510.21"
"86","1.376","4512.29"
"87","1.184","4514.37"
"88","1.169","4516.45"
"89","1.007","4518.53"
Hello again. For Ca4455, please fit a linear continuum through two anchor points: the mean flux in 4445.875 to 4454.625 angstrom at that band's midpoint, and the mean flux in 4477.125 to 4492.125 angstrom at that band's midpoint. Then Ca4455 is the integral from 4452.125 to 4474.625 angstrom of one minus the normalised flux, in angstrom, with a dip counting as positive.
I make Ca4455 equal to 0.3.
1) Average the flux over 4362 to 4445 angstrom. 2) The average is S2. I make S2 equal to 0.956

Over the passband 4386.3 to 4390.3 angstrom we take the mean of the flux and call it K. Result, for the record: 0.975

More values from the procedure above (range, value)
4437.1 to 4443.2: 0.988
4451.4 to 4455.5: 0.978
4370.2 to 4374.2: 0.803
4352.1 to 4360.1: 0.945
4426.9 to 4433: 1.07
